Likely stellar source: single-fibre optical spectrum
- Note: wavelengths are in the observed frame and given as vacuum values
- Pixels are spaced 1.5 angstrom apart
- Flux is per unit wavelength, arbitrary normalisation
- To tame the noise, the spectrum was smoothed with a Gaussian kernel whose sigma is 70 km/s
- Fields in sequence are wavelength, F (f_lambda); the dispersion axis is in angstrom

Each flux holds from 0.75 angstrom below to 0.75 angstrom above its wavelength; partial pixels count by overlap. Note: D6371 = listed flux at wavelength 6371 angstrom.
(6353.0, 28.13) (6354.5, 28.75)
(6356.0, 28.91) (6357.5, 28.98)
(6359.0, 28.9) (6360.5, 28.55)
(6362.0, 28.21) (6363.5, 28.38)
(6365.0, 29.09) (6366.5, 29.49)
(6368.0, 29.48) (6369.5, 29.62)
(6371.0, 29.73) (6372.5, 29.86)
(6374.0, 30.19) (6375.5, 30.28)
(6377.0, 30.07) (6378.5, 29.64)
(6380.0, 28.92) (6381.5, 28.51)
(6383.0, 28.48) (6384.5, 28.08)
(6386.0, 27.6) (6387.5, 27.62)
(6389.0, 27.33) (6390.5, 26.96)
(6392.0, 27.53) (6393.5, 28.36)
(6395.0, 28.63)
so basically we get 29.73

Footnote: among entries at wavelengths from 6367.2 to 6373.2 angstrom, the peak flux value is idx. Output 29.86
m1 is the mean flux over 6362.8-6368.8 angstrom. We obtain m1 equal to 29.1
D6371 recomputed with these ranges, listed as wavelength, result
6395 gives 28.63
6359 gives 28.9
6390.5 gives 26.96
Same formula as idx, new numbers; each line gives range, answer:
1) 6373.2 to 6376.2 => 30.28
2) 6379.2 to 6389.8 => 28.92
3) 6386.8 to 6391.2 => 27.62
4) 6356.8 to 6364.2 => 28.98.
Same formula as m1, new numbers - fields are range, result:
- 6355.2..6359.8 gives 28.9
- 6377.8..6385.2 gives 28.7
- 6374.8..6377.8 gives 30.2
